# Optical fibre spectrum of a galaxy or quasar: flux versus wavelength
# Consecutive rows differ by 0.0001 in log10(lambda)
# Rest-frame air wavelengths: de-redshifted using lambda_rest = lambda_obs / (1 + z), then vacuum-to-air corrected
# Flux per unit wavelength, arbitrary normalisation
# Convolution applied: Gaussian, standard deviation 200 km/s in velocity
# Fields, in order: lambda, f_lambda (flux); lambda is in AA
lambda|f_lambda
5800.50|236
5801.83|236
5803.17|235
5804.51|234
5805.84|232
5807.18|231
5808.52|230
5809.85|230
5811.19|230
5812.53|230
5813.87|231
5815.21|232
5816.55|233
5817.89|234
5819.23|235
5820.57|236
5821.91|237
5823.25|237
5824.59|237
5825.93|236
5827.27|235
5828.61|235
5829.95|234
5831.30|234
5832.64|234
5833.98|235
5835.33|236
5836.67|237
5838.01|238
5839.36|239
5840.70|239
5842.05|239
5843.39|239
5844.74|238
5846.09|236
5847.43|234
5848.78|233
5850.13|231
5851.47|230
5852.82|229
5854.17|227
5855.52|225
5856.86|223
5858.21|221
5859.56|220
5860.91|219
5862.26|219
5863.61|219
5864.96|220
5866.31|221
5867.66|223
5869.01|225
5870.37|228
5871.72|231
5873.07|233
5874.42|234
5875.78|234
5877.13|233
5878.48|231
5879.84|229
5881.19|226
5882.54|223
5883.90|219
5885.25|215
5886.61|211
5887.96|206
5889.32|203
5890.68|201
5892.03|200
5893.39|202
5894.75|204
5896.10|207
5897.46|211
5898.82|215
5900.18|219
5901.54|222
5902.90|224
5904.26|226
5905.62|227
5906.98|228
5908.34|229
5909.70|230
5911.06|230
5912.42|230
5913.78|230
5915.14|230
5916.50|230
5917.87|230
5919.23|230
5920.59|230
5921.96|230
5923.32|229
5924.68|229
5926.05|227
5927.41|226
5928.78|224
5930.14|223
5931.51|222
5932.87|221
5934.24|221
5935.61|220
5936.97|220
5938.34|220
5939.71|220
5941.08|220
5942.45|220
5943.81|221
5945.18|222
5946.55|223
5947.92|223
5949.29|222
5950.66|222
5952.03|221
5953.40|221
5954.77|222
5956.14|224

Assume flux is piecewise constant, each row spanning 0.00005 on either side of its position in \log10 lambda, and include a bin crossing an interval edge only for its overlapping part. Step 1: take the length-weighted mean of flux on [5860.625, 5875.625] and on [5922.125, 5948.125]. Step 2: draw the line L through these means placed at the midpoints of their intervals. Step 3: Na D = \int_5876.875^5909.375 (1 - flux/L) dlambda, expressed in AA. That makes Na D 1.0 AA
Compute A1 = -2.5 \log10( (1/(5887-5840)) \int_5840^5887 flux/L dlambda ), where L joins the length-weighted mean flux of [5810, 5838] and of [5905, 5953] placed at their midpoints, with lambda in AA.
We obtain 0.02 mag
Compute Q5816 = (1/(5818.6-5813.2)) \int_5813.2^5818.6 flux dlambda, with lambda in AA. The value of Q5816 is 232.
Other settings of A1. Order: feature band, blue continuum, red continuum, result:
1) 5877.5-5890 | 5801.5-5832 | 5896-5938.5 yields 0.046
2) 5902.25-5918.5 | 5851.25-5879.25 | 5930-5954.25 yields -0.027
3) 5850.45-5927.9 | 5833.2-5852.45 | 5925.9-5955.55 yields 0.030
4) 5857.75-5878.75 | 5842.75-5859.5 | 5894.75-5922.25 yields 0.014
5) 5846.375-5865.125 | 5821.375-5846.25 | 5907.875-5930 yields 0.043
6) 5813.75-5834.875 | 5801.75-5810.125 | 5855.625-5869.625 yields -0.028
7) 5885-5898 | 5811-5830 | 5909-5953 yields 0.113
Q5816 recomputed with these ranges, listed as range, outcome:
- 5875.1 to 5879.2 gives 232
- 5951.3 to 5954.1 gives 221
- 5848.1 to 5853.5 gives 231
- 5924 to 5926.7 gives 228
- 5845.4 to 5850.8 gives 233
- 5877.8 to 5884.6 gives 226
